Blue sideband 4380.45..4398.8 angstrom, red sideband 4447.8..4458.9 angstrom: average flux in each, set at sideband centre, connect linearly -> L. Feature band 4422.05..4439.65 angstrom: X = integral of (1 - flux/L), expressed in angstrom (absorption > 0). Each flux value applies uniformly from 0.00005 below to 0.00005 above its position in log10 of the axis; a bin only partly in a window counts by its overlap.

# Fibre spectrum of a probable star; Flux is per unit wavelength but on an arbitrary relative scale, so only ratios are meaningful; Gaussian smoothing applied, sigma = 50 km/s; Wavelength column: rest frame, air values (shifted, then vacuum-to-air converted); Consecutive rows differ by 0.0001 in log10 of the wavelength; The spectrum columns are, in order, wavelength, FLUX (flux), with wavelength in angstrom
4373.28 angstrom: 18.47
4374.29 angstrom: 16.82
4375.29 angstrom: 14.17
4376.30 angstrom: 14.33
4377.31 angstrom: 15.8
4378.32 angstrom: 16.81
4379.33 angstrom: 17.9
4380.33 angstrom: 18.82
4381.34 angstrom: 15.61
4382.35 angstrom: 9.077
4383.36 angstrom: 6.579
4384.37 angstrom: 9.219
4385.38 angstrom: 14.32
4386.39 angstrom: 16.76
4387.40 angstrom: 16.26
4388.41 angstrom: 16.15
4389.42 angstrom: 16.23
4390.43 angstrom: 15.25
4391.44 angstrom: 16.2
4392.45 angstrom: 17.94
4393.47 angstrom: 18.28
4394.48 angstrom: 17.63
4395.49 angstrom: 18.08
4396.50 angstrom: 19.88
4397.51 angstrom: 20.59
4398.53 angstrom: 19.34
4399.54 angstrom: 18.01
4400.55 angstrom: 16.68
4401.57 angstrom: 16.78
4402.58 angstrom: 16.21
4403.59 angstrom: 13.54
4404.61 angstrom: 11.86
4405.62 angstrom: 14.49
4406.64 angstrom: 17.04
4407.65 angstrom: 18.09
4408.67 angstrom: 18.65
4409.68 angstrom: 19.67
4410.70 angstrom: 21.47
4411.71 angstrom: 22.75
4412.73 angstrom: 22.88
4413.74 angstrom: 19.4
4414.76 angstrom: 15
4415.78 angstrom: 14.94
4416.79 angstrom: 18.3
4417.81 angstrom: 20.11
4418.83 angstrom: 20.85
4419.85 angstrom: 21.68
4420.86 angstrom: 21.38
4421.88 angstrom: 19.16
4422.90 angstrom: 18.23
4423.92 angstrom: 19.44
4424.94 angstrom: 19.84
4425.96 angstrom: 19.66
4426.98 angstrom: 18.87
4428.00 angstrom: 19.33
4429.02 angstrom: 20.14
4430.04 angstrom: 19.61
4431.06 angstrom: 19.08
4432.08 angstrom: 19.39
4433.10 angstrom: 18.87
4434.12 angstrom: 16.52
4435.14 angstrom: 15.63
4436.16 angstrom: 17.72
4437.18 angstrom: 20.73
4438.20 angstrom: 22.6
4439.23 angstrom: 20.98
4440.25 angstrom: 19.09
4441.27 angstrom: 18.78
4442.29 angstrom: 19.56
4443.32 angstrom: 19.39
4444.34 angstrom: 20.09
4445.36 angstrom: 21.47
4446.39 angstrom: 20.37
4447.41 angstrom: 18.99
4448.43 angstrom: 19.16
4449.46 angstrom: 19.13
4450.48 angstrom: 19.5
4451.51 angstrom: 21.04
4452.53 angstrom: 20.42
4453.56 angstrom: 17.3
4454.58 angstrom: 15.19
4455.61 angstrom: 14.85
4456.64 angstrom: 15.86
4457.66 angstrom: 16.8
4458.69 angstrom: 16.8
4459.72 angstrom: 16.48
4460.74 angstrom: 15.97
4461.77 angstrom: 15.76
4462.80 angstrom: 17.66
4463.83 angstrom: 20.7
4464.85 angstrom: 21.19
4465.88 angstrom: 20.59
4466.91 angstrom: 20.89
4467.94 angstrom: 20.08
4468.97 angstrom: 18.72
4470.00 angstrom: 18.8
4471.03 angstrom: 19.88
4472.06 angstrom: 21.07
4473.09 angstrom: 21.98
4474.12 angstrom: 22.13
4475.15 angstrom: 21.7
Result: -2.1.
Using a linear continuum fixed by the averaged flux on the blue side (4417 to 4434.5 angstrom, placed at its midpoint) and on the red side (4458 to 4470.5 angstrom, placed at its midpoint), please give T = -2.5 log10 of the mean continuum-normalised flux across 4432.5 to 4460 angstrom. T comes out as 0.02 mag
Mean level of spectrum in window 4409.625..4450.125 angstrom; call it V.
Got 19.5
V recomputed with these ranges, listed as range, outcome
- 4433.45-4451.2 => 19.4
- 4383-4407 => 16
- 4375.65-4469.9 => 18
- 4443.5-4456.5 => 18.9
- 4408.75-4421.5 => 19.8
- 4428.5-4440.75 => 19.2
